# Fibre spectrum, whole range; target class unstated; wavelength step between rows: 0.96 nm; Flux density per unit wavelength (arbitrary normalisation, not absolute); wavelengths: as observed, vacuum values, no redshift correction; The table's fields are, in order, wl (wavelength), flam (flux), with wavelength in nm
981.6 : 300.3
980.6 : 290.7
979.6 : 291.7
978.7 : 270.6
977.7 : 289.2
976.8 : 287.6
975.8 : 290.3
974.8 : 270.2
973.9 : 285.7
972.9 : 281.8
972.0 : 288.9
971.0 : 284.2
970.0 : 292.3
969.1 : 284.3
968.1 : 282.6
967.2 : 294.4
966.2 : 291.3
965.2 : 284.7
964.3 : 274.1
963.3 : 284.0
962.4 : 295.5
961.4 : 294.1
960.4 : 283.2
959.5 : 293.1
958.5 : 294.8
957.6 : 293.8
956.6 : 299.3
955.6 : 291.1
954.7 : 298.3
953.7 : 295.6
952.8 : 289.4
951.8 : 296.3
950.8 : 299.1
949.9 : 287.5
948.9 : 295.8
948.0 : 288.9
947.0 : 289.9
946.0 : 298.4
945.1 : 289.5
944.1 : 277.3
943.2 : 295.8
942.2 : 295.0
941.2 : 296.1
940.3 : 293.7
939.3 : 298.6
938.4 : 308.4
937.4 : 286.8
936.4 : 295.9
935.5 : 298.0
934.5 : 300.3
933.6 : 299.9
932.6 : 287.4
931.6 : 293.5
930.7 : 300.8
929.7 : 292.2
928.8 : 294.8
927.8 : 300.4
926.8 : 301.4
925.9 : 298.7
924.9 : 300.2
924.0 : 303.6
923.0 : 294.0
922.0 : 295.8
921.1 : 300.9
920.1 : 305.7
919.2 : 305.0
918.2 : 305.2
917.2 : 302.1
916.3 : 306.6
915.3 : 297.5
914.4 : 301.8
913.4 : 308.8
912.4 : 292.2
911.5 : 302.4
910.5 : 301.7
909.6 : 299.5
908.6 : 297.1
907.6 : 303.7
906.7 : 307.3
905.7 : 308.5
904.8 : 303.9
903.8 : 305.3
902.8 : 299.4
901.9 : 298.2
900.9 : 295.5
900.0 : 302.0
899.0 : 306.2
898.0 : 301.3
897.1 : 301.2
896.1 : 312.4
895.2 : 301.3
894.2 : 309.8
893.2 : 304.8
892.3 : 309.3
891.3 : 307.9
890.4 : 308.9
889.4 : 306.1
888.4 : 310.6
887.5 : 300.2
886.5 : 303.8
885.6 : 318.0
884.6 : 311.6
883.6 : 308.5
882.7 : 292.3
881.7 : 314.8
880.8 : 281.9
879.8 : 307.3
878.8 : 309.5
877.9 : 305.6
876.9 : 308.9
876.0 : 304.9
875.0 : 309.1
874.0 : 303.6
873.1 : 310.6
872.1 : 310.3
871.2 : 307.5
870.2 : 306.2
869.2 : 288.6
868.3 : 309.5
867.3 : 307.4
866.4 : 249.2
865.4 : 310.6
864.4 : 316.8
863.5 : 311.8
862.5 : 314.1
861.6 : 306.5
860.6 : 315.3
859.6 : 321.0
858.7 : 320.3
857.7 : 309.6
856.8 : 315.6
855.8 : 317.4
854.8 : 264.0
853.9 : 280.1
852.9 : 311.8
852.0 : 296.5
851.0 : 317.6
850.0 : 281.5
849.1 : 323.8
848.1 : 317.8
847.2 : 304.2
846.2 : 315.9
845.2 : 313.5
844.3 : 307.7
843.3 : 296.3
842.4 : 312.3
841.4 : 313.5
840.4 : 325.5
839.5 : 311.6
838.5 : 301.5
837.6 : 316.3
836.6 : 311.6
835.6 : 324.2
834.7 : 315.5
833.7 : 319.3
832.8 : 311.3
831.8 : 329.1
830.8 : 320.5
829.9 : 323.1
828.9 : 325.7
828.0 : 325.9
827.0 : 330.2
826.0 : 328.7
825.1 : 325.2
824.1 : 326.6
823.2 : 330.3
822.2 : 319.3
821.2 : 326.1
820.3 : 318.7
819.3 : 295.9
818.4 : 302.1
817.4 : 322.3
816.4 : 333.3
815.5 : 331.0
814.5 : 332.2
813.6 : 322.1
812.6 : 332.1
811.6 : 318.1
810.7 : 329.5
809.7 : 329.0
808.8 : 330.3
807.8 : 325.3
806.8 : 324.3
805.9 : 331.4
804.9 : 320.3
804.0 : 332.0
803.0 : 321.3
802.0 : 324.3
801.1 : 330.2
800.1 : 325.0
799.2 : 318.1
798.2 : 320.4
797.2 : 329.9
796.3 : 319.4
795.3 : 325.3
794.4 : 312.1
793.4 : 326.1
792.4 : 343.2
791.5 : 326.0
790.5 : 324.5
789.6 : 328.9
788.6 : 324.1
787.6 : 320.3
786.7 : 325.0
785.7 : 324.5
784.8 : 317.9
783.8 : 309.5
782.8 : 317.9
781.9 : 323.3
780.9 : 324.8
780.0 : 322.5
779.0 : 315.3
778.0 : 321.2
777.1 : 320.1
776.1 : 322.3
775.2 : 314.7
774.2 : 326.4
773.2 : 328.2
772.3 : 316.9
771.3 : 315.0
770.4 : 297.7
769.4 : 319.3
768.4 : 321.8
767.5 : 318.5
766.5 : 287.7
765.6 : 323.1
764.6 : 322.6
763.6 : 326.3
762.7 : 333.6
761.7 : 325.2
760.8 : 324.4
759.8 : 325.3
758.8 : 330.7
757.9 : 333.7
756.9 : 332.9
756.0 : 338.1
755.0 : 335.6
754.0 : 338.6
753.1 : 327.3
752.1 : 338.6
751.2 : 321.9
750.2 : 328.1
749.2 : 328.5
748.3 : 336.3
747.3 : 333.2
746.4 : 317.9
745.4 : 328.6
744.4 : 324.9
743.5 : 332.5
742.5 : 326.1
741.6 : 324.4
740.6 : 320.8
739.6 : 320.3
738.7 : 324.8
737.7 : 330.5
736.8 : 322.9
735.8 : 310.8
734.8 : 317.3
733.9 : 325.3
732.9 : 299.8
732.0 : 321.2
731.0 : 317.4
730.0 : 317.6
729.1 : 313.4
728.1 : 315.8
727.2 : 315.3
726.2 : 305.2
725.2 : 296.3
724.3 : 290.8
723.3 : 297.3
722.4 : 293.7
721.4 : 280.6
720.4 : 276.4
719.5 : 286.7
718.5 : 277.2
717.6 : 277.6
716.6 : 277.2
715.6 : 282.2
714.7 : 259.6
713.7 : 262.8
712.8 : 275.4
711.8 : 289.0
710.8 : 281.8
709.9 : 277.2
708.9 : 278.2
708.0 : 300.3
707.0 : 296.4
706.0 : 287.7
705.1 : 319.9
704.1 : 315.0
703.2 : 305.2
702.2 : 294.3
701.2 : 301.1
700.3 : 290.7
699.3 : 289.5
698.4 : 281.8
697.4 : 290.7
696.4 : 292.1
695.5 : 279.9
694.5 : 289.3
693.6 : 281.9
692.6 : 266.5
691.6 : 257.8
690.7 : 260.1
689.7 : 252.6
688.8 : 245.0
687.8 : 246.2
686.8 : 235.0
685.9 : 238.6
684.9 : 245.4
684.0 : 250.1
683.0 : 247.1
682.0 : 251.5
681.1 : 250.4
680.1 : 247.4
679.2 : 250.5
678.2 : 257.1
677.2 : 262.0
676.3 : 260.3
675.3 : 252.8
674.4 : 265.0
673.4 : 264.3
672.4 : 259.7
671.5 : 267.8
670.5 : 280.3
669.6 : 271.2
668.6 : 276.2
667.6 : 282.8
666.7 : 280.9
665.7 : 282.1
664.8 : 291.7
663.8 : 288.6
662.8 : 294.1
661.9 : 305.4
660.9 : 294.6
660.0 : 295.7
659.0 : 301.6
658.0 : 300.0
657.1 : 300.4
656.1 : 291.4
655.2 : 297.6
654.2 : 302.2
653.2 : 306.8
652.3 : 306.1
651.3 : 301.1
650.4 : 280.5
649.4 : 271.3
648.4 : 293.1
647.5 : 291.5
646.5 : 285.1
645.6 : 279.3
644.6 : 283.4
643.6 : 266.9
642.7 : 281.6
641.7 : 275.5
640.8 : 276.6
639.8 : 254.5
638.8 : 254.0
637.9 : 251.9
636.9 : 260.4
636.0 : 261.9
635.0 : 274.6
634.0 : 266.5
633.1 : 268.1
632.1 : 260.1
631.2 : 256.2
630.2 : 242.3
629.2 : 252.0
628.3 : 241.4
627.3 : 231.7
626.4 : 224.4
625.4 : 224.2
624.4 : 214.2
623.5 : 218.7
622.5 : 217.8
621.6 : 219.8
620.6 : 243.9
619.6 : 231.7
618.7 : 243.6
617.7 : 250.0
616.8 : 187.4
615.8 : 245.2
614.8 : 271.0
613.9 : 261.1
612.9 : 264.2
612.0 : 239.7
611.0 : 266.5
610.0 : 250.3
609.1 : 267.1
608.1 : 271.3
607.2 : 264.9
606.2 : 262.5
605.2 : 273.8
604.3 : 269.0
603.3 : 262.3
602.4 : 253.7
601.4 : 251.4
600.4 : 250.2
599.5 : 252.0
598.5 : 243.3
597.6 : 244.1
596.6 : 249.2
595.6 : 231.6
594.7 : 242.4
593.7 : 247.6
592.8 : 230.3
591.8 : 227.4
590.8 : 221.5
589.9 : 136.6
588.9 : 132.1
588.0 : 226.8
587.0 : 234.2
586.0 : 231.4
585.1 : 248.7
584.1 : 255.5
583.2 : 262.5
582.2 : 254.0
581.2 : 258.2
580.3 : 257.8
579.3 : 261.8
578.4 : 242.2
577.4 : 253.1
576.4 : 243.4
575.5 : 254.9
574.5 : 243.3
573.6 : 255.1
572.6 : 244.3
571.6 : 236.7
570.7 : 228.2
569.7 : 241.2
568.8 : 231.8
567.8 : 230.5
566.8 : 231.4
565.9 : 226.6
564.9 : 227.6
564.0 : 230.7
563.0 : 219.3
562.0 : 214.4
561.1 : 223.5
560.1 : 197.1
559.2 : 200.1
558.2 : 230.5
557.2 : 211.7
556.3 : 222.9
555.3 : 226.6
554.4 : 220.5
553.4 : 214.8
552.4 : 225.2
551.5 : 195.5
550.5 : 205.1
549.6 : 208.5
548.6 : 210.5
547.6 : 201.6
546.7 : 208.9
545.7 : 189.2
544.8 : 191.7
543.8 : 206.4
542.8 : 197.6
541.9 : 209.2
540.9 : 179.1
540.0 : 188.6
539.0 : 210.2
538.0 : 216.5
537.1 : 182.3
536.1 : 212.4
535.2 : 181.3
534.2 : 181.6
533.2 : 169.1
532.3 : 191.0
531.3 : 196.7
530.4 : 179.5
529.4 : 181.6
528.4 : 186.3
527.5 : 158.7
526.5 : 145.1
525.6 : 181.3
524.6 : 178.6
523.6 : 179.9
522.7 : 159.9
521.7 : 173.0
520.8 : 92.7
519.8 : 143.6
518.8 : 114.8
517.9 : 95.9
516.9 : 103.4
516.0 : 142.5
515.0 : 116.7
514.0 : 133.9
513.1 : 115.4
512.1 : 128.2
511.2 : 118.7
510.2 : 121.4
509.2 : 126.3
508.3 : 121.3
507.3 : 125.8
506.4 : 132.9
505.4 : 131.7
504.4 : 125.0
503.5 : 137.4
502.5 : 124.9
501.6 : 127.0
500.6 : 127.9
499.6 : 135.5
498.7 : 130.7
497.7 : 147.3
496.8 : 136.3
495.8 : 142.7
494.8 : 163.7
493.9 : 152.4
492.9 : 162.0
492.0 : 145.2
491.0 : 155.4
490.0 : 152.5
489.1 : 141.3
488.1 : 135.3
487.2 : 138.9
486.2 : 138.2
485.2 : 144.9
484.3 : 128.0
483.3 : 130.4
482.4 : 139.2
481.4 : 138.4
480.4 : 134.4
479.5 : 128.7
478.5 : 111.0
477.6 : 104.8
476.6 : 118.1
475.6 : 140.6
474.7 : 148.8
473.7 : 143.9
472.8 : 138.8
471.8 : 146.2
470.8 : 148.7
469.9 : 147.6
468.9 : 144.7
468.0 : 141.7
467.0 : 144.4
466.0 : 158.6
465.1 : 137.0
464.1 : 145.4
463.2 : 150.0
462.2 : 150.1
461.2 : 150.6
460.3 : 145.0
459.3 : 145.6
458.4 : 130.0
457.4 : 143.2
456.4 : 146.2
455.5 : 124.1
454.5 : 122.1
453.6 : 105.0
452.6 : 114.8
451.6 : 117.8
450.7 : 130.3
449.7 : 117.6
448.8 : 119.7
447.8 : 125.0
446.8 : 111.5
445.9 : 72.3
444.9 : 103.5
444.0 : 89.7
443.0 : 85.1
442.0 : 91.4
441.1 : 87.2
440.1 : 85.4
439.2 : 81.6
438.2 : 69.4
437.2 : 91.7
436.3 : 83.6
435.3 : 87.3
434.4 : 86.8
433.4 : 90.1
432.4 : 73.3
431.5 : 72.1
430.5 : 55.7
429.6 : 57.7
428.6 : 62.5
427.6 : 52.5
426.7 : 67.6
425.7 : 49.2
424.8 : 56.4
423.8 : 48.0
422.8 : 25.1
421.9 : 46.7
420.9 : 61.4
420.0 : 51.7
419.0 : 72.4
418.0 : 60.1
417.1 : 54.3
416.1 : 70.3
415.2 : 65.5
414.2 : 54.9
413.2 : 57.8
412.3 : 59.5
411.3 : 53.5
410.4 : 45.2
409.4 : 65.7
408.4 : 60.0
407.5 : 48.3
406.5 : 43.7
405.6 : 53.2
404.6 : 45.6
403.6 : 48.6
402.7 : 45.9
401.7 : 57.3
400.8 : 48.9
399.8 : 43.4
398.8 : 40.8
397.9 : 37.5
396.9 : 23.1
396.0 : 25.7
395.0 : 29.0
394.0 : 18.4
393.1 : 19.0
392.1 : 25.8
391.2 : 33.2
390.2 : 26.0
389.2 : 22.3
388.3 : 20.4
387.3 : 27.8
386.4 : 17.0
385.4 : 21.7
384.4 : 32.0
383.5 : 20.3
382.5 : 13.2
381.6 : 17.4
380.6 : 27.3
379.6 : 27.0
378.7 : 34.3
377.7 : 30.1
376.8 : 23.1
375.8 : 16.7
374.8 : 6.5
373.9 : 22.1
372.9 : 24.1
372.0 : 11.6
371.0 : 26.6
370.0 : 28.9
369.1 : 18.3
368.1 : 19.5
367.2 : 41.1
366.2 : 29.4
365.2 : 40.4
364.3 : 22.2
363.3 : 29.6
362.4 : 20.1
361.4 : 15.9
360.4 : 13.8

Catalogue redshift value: 0.00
